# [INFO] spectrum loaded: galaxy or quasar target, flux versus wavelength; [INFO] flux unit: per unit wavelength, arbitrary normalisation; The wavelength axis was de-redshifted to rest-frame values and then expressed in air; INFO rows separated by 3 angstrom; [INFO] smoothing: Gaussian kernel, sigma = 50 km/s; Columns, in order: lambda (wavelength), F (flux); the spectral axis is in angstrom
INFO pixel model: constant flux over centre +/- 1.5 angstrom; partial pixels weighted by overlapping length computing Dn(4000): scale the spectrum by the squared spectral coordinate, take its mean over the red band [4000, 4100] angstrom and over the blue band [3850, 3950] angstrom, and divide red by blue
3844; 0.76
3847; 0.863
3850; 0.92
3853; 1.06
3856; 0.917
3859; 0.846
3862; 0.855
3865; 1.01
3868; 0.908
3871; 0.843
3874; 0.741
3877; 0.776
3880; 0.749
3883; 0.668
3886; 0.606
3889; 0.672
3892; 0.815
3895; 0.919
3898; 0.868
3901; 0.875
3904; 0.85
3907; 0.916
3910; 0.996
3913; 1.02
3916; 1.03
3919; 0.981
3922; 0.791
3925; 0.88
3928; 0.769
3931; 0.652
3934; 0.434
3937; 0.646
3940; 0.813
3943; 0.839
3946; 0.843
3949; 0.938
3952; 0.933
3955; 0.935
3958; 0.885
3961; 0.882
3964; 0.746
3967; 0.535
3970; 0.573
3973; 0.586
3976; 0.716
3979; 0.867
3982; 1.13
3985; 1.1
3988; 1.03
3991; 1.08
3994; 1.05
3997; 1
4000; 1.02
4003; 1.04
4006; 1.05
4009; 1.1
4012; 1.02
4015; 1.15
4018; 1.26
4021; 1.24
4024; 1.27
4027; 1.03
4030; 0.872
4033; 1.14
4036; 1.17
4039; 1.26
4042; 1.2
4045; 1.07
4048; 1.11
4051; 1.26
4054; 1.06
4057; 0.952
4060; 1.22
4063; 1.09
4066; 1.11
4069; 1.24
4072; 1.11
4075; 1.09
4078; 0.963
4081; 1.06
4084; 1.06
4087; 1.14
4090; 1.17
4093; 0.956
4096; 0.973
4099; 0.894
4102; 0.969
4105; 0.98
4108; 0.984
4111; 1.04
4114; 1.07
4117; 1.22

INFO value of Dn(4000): 1.42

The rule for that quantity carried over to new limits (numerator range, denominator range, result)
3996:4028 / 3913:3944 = 1.46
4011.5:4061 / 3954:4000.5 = 1.33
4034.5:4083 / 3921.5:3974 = 1.56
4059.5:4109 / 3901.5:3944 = 1.38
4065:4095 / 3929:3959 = 1.47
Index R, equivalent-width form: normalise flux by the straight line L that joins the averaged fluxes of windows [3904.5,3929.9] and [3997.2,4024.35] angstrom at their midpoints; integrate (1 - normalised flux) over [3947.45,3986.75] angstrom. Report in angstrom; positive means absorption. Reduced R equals 7.2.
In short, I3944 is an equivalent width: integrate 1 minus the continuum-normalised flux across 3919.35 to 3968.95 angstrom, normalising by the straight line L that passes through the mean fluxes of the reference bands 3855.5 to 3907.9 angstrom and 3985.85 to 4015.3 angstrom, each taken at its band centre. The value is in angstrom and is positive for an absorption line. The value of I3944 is 8.2 angstrom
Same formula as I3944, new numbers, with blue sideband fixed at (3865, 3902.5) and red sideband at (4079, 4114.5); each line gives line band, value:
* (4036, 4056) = -3.9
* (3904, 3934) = -1.3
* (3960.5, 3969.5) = 2.0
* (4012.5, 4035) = -4.5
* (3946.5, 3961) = -0.7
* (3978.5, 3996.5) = -2.9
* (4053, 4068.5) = -1.8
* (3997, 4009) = -1.5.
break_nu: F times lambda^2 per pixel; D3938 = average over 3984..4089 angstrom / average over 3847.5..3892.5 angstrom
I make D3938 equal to 1.45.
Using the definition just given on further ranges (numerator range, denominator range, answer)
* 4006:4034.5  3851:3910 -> 1.42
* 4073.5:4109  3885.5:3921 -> 1.27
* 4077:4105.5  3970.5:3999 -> 1.14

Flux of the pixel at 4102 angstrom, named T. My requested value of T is 0.969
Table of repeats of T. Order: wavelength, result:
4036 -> 1.17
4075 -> 1.09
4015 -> 1.15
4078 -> 0.963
